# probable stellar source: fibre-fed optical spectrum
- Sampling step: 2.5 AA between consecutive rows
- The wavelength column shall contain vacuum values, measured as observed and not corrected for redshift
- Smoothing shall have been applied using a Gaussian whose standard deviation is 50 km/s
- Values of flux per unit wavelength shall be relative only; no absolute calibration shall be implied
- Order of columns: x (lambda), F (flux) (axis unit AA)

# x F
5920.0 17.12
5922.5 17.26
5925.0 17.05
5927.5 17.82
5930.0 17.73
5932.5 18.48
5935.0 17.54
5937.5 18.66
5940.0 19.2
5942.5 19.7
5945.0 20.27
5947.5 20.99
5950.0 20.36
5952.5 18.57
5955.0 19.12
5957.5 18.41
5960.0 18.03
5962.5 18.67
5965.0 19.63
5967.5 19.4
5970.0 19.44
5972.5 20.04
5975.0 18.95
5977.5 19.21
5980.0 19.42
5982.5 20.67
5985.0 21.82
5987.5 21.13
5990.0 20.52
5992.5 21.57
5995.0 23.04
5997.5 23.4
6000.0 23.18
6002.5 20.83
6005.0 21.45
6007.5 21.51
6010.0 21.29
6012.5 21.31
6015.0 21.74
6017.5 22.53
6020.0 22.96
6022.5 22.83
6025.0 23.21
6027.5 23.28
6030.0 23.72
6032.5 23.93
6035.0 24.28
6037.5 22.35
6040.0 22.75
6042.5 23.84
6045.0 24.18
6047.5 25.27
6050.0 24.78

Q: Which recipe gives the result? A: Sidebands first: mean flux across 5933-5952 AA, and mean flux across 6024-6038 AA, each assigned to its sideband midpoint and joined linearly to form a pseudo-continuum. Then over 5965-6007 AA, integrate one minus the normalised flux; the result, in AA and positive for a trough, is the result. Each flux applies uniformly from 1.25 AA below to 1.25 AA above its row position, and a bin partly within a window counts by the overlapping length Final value 1.2 AA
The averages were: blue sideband 19.5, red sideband 23.5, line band 20.9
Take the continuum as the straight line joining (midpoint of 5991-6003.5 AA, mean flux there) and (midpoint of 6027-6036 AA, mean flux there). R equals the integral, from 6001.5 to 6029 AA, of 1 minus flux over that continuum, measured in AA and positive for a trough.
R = 1.2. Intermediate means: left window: 22.4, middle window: 22.1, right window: 23.8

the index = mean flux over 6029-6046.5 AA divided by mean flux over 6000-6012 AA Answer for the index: 1.1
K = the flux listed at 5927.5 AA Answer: 17.82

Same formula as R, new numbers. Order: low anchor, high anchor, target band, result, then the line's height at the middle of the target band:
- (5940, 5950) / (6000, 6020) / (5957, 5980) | 1.79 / 20.7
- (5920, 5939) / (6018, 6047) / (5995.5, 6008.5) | -0.24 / 21.7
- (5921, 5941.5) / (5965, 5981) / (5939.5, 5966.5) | -0.93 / 18.7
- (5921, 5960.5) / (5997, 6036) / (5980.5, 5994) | -0.01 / 21.1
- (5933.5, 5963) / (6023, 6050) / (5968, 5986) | 0.65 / 20.6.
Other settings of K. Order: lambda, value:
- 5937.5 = 18.66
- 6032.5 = 23.93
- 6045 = 24.18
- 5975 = 18.95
